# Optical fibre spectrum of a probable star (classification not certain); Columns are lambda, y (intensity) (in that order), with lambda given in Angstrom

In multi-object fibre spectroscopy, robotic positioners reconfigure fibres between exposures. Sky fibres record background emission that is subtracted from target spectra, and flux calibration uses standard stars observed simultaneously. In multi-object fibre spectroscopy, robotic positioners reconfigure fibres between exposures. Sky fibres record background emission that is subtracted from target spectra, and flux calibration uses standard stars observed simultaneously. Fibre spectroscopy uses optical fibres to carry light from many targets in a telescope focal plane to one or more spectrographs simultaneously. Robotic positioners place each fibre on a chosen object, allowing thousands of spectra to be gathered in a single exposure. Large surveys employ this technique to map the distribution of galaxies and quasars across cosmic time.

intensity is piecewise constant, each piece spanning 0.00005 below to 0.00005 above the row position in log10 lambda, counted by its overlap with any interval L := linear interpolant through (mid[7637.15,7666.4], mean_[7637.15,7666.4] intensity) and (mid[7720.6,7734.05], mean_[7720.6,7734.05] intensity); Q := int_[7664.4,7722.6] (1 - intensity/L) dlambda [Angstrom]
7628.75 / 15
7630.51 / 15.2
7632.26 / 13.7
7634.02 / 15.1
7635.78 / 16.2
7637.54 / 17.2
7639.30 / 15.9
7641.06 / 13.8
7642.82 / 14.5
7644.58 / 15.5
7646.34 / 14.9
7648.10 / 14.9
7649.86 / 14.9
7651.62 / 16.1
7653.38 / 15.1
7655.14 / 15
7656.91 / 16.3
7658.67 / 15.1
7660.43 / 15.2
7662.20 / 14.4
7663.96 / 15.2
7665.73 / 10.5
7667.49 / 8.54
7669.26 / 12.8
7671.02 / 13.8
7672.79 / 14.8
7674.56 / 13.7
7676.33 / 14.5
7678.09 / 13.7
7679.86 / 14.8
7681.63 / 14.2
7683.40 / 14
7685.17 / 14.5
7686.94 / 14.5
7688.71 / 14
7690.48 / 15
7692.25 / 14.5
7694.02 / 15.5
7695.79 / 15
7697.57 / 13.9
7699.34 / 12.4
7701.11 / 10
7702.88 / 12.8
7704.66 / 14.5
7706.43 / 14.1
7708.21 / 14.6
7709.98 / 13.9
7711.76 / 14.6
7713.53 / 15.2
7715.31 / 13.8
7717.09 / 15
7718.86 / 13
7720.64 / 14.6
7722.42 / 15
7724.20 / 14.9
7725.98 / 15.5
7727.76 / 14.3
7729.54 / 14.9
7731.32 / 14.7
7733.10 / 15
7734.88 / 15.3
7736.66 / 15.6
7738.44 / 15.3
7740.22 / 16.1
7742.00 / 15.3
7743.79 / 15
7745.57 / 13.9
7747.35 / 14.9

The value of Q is 4.3 Angstrom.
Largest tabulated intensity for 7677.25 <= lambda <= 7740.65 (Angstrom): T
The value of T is 16.1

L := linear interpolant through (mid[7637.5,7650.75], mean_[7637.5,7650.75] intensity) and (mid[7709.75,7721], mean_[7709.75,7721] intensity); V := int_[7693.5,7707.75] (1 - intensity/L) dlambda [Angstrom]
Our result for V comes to 0.9 Angstrom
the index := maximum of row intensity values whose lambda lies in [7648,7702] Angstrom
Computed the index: 16.3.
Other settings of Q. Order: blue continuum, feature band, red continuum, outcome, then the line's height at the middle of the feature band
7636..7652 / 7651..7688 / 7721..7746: 2.74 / 15.2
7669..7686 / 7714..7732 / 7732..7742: 0.65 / 15.1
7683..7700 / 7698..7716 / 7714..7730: 1.08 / 14.5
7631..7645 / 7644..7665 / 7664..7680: -1.51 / 14.2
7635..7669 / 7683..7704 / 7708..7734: 1.12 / 14.6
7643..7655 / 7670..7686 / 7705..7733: 0.77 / 14.9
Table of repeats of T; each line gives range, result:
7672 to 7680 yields 14.8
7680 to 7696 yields 15.5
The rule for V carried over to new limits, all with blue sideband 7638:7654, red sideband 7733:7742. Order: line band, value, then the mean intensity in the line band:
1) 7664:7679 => 2.3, 12.9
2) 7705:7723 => 1.2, 14.4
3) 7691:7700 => 0.6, 14.3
